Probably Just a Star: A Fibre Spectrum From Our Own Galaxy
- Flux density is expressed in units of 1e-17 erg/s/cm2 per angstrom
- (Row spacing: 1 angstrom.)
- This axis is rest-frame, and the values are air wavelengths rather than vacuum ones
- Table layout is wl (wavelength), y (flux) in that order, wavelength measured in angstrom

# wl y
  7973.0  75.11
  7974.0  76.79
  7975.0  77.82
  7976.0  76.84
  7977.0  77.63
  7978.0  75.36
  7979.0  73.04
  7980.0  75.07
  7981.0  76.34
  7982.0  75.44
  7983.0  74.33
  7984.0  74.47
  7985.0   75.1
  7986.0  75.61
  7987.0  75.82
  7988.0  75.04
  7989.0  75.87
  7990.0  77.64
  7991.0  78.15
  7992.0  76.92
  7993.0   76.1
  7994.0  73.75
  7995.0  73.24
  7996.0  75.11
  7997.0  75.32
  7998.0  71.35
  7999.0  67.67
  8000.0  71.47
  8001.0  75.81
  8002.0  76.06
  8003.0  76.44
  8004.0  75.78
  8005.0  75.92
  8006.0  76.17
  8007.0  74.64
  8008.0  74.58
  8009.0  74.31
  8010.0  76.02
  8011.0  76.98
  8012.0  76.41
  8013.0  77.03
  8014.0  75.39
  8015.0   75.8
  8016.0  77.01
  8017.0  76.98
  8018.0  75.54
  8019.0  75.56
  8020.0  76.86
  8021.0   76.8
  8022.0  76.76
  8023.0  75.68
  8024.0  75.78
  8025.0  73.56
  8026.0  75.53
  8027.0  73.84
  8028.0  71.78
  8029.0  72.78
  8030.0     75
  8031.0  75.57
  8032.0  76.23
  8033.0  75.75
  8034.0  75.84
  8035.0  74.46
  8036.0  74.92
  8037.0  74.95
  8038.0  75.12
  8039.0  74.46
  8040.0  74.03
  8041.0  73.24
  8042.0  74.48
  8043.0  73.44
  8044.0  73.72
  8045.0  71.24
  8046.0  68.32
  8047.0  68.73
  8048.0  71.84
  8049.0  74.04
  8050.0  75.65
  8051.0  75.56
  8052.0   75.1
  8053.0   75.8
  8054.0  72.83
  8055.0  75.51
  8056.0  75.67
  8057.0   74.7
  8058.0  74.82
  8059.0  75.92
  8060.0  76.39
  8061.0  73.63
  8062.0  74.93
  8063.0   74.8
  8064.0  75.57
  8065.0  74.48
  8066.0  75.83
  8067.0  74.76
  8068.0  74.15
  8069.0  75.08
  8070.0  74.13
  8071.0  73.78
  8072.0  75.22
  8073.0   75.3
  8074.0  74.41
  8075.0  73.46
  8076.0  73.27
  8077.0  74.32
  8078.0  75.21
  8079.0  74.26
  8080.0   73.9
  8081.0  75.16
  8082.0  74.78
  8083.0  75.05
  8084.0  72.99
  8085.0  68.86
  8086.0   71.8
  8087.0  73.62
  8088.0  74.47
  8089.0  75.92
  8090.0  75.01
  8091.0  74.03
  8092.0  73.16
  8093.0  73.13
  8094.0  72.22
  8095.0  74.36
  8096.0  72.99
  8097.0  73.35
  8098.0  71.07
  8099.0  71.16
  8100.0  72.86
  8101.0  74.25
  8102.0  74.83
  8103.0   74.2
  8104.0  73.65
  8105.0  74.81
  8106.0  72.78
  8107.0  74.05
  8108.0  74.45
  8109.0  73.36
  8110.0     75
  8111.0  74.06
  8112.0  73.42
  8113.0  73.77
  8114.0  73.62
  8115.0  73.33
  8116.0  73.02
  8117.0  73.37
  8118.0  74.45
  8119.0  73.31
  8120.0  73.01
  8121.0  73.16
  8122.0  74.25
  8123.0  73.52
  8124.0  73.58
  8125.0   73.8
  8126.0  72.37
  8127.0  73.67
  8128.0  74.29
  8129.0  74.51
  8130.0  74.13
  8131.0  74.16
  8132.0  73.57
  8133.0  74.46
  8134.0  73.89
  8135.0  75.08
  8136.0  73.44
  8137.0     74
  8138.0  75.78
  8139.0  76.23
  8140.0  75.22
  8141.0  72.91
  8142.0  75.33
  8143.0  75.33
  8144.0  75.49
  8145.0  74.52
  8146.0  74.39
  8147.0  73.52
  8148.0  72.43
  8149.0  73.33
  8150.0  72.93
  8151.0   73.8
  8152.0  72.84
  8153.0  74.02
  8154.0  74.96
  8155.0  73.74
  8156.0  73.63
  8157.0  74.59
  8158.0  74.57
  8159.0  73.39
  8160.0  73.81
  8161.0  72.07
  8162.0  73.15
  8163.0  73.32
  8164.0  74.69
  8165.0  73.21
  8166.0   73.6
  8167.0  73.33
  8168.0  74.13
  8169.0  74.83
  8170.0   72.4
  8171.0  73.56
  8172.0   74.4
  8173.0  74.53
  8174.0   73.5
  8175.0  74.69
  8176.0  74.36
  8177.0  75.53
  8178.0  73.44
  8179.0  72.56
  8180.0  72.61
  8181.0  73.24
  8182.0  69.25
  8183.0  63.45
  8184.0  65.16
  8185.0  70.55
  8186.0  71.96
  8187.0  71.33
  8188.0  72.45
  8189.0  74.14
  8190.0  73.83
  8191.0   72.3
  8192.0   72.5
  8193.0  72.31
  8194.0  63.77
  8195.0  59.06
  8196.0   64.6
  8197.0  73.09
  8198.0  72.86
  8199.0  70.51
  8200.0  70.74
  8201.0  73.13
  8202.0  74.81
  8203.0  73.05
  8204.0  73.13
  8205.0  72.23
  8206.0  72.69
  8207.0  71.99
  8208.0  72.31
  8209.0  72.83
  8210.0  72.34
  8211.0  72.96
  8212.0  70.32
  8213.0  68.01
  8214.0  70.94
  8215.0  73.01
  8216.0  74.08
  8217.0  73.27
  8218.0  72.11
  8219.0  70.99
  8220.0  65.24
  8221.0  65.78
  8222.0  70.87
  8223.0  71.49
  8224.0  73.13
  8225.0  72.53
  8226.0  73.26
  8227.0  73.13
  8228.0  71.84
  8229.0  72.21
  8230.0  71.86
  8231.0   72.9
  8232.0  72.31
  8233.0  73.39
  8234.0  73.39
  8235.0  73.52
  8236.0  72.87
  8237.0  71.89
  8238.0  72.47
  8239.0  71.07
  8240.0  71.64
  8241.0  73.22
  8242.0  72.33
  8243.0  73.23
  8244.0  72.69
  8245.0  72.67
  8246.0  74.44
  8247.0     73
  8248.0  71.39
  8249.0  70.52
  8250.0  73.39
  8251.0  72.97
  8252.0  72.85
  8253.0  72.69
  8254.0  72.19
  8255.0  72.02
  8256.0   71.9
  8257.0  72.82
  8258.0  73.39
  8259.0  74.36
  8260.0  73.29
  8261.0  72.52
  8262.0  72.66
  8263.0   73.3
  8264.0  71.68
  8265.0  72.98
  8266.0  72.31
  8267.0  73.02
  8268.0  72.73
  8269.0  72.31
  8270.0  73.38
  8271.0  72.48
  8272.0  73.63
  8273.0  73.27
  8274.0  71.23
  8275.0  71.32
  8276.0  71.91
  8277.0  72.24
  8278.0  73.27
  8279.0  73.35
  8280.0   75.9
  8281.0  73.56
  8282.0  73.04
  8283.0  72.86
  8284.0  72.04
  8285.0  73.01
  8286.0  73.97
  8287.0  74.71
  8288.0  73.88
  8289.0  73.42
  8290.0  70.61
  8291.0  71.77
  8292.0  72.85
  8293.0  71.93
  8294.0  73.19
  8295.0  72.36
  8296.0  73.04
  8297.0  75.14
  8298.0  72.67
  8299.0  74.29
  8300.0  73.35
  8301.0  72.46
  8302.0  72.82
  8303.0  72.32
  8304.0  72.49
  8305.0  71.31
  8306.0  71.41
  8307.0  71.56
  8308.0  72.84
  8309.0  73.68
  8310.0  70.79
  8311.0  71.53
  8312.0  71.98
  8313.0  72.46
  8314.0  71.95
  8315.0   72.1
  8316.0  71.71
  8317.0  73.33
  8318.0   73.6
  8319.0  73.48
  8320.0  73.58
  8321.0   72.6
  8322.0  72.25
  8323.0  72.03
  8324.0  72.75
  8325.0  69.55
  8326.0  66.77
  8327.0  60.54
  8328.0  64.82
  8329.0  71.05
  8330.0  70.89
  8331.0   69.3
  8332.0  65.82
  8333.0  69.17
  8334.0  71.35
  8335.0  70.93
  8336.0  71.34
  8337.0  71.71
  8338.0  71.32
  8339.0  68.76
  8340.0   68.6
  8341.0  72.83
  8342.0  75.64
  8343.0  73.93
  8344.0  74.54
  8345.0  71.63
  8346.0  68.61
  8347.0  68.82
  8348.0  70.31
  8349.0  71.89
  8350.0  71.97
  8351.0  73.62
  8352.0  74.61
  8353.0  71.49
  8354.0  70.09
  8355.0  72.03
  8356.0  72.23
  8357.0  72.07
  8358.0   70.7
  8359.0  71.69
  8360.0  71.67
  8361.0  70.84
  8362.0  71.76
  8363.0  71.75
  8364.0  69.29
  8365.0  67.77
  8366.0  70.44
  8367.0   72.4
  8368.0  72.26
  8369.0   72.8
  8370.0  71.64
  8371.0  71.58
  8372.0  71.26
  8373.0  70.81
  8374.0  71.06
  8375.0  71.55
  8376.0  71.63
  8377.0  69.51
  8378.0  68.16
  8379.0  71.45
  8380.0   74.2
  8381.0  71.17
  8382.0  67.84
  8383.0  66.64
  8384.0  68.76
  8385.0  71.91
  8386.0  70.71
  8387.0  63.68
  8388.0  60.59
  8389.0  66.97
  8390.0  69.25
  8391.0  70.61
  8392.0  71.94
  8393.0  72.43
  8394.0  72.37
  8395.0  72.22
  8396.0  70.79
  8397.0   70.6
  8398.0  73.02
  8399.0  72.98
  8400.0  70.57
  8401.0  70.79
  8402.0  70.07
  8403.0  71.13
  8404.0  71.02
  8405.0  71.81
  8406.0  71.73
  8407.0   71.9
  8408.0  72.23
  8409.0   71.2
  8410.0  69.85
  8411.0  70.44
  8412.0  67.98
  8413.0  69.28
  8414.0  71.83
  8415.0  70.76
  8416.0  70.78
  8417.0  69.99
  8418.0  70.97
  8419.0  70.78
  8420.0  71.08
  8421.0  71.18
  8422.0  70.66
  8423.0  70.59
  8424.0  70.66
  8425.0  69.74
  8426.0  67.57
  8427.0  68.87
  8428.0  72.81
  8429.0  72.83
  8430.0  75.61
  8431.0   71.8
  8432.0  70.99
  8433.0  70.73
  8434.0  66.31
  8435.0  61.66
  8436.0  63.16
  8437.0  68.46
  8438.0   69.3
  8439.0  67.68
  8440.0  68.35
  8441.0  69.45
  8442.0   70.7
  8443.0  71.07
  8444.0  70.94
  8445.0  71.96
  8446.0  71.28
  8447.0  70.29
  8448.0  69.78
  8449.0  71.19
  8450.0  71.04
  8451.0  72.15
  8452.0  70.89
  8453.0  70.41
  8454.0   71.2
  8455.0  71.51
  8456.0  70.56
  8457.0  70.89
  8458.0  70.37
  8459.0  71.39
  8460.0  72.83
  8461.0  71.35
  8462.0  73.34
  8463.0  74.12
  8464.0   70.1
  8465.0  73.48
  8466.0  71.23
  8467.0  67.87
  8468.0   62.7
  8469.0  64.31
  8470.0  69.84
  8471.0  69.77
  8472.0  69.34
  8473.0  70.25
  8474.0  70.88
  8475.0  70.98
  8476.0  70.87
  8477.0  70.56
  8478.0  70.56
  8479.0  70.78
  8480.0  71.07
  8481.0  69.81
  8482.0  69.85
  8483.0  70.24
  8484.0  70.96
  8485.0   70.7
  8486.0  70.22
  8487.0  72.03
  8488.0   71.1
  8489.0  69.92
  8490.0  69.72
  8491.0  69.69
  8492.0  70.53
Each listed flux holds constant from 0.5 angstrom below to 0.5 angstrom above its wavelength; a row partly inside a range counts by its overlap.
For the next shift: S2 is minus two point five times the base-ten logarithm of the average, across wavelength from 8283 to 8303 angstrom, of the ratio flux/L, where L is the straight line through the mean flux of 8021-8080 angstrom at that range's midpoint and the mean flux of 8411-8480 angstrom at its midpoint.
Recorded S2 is -0.02 mag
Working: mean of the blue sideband 74.4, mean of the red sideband 70.2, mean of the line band 73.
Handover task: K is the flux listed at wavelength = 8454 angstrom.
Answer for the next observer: 71.2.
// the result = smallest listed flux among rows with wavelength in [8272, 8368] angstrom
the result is 60.54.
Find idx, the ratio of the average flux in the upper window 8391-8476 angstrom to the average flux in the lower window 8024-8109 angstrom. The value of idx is 1.0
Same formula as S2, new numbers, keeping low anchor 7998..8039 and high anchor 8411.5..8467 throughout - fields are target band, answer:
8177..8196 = 0.05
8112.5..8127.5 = 0.01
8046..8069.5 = 0.00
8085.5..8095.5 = 0.01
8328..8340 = 0.03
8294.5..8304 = -0.02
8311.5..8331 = 0.01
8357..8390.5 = 0.02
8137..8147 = -0.02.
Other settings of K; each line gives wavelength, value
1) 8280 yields 75.9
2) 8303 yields 72.32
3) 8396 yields 70.79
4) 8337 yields 71.71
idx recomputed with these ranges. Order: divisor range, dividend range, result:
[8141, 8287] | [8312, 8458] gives 0.97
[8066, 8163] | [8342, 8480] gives 0.96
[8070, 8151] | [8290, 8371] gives 0.97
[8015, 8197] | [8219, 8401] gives 0.97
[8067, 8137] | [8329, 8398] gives 0.96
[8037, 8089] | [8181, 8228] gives 0.96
